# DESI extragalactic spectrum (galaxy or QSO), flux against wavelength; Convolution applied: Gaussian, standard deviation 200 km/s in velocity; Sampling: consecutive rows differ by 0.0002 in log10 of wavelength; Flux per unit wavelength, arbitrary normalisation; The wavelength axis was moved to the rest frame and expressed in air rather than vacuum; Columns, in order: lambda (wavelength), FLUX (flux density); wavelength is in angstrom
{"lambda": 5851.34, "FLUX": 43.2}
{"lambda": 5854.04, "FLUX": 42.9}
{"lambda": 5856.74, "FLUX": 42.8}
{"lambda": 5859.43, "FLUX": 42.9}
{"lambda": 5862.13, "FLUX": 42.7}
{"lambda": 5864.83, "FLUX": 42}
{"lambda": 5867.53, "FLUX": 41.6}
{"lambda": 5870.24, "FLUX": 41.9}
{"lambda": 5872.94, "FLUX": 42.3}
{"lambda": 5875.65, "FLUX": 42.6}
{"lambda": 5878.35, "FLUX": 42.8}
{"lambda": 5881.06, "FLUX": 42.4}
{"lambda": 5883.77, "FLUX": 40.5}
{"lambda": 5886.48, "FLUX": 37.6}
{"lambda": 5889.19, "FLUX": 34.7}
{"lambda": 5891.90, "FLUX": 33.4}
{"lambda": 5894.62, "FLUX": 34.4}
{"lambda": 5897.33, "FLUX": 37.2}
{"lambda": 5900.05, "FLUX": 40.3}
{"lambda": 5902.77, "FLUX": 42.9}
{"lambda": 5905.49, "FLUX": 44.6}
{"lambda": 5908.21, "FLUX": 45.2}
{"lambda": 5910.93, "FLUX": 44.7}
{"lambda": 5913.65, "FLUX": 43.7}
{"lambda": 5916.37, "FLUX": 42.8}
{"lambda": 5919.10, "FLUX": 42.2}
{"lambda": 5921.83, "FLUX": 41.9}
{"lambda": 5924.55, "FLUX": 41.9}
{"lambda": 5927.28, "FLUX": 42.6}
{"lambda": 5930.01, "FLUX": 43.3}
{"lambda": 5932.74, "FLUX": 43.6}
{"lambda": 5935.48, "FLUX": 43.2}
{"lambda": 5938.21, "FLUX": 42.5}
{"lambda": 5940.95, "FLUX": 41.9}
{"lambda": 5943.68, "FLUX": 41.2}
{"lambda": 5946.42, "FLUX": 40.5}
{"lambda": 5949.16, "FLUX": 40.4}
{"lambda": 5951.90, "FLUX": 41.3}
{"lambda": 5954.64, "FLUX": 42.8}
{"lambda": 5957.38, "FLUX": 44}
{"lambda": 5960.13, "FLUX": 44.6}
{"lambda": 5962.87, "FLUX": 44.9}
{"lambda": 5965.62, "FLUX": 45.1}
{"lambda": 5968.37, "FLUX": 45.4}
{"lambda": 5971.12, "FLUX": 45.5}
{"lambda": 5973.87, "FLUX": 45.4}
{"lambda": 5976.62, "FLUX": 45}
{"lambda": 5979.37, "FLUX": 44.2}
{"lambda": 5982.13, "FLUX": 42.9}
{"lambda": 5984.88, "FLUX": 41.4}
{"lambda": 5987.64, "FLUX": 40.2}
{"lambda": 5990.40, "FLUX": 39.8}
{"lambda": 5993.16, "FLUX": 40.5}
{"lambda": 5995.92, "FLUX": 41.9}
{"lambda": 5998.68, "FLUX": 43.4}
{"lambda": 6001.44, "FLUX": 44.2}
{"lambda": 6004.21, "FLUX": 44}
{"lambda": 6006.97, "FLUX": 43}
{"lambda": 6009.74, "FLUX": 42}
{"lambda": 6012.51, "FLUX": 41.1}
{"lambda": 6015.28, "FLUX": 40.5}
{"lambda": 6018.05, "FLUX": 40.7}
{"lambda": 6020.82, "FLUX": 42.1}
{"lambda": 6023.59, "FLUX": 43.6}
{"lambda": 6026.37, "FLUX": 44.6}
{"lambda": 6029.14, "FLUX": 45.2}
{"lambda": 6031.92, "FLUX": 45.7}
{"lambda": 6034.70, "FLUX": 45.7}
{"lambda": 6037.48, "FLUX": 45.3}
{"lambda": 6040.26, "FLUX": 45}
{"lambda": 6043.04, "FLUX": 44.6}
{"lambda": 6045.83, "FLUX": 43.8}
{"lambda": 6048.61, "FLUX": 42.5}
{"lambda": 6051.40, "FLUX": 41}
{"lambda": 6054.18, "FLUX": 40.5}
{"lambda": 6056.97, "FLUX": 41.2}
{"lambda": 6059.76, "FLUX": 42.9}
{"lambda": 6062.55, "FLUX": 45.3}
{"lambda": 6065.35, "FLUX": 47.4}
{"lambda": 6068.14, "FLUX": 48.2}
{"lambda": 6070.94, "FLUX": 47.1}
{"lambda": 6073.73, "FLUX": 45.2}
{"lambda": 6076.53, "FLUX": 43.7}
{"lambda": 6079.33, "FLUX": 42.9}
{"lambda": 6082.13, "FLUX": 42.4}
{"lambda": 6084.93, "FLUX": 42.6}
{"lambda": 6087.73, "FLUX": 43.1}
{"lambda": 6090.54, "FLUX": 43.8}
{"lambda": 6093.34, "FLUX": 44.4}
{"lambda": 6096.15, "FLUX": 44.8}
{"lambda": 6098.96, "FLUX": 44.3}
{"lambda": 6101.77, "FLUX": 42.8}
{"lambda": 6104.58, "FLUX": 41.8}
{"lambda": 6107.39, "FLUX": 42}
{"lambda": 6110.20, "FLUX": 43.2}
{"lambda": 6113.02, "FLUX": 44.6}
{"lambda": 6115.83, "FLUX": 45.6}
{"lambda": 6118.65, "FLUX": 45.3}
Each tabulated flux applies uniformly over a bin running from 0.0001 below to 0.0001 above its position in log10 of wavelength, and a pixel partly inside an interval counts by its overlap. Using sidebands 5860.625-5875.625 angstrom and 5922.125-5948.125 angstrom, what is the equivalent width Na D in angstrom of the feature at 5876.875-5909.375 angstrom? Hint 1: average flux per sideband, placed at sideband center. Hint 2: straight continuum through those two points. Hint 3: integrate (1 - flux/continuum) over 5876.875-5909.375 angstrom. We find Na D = 1.95 angstrom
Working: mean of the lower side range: 42.1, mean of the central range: 39.6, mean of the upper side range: 42.3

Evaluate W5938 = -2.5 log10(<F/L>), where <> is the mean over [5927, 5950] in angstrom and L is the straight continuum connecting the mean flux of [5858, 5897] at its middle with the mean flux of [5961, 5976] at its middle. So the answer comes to 0.03 mag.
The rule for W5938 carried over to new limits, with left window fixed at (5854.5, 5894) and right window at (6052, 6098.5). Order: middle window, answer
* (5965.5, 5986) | -0.05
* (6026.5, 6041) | -0.05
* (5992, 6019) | 0.02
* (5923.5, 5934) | -0.03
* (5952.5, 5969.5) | -0.05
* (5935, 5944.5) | -0.01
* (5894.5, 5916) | -0.02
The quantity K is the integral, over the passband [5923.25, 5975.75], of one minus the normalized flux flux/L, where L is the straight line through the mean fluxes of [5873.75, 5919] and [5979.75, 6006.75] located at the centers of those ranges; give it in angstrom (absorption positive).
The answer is -2.14 angstrom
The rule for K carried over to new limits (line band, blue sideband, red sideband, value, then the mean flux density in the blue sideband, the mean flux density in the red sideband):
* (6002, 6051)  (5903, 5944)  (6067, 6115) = 0.16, 43.1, 43.9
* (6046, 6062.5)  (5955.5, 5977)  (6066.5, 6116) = 0.82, 44.9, 44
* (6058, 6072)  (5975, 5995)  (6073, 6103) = -0.90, 42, 43.6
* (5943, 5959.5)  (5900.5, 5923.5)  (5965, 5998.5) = 0.51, 43.4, 43.1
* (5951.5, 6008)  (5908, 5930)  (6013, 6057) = -0.24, 43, 43.3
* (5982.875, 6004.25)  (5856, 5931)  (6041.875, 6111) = 0.39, 41.3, 43.7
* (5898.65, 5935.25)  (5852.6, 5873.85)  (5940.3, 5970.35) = -0.26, 42.4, 43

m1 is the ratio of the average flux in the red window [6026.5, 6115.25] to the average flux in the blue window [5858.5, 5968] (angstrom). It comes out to 1.05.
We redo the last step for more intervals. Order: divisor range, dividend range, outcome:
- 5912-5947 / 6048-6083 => 1.03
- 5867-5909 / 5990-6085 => 1.08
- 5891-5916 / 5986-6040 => 1.05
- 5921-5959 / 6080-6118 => 1.03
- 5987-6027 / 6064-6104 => 1.06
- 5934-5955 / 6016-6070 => 1.05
